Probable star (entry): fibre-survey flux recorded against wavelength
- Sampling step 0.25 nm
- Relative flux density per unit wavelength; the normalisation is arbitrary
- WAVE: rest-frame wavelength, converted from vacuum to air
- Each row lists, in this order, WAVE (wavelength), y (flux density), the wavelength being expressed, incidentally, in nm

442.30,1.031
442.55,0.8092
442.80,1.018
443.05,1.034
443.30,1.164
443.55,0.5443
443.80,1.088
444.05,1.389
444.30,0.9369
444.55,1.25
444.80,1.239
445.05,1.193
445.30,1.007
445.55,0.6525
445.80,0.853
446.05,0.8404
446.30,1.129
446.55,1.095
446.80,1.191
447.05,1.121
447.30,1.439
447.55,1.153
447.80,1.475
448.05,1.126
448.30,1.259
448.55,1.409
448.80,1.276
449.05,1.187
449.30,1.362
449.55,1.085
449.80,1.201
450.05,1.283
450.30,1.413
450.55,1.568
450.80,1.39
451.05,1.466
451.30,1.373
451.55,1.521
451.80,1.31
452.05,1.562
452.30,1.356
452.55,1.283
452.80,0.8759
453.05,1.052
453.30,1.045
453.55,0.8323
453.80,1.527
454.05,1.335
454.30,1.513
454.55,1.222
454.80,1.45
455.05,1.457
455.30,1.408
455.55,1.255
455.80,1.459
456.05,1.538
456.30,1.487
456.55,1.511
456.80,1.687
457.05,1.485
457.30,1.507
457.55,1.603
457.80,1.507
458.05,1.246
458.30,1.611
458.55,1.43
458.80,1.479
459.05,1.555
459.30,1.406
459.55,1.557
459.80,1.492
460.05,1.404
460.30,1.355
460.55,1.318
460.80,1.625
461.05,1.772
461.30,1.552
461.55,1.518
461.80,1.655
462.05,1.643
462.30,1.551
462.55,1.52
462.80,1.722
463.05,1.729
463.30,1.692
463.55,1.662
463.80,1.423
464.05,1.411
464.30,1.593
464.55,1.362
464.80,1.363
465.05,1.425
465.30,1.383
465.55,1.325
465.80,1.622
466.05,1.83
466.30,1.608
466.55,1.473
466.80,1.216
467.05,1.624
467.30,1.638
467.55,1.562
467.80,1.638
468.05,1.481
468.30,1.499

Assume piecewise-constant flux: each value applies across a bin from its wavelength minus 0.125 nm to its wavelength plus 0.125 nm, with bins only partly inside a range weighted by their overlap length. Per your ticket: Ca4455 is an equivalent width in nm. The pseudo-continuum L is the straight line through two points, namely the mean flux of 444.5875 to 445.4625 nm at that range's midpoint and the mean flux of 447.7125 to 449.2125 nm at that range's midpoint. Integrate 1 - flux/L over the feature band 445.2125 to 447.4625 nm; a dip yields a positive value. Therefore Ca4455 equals 0.30 nm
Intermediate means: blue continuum 1.14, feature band 1.04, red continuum 1.29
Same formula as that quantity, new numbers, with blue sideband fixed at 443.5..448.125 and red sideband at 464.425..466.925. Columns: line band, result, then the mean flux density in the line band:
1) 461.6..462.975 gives -0.214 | 1.62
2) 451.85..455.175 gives -0.084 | 1.27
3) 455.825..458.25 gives -0.383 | 1.51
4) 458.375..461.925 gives -0.390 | 1.51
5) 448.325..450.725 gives -0.292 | 1.31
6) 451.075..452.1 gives -0.196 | 1.44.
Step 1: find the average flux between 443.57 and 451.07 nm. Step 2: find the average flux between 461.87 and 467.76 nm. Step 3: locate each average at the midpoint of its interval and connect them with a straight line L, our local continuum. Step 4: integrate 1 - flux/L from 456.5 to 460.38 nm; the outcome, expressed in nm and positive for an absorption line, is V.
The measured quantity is -0.22 nm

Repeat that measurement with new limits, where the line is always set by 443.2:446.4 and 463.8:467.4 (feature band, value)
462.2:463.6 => -0.22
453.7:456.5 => -0.39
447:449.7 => -0.41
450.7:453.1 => -0.30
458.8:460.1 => -0.13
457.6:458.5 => -0.10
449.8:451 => -0.26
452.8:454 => 0.11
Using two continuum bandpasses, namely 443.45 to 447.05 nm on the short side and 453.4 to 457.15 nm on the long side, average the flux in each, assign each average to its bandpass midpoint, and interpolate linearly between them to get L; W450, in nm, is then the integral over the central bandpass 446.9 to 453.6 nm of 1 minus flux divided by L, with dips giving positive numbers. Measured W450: -0.35 nm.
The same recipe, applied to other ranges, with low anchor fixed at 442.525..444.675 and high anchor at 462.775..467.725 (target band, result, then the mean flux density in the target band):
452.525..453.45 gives 0.16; 1.03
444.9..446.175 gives 0.19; 0.916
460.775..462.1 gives -0.17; 1.63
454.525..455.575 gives -0.07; 1.38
